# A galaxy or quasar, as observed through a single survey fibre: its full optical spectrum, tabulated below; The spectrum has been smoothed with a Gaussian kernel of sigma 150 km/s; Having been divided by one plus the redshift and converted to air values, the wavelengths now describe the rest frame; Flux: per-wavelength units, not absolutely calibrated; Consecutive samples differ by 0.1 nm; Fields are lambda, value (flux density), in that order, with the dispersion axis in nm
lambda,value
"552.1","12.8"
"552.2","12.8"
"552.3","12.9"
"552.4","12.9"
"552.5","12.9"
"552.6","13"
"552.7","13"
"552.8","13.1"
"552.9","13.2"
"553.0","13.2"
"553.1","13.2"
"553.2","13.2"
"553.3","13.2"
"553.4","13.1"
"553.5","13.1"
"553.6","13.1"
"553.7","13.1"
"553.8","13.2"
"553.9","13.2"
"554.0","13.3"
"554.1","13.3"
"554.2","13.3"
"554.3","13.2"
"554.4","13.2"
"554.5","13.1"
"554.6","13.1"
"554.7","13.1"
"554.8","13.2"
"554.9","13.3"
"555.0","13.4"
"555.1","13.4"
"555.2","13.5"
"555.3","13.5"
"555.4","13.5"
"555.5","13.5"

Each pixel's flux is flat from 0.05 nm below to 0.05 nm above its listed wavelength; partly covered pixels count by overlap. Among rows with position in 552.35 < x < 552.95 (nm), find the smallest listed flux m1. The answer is 12.9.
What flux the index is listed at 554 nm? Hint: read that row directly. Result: 13.3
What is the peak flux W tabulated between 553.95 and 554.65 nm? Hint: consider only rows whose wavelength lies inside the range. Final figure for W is 13.3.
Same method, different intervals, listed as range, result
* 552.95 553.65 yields 13.2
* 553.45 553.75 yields 13.1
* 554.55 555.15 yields 13.4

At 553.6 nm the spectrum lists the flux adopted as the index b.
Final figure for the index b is 13.1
